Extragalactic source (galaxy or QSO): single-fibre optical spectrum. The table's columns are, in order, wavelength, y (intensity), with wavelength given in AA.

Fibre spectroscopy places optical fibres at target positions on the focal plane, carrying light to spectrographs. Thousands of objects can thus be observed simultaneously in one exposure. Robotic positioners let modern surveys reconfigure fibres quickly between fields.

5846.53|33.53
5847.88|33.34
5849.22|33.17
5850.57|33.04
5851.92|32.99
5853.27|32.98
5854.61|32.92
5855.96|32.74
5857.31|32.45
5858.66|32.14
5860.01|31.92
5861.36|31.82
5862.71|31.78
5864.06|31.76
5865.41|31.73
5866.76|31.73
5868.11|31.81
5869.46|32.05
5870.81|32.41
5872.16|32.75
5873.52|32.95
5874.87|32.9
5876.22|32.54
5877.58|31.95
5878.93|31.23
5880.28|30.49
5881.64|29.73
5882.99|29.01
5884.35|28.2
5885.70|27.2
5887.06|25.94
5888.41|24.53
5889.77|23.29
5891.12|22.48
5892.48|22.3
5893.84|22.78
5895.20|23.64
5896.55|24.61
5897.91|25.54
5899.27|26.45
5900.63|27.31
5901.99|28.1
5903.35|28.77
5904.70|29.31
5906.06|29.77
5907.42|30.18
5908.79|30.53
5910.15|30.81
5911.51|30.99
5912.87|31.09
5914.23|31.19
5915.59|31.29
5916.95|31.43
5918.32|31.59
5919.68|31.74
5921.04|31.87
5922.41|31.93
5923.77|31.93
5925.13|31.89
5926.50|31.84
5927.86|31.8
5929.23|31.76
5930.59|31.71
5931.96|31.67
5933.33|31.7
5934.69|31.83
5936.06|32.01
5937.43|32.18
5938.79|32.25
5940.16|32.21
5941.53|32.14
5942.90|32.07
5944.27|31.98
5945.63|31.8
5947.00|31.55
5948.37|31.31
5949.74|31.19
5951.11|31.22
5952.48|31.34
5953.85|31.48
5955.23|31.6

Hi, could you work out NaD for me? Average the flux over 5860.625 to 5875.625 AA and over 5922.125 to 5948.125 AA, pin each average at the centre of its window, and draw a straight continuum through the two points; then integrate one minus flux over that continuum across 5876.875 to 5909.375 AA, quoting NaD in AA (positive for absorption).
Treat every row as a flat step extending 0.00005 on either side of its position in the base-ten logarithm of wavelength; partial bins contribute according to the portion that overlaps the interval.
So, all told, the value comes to 4.9 AA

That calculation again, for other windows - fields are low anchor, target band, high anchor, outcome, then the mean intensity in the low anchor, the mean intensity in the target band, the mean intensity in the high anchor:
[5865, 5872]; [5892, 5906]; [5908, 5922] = 2.40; 32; 26.1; 31.2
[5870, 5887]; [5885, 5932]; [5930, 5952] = 3.72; 30.8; 28.8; 31.8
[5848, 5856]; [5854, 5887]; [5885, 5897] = -3.09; 33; 31.4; 24.1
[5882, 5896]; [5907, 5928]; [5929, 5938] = -1.44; 25.1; 31.4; 31.8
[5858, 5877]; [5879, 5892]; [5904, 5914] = 1.87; 32.2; 26.9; 30.4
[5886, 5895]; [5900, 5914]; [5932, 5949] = -1.76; 23.7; 29.7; 31.9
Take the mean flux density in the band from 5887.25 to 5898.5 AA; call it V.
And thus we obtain 23.7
